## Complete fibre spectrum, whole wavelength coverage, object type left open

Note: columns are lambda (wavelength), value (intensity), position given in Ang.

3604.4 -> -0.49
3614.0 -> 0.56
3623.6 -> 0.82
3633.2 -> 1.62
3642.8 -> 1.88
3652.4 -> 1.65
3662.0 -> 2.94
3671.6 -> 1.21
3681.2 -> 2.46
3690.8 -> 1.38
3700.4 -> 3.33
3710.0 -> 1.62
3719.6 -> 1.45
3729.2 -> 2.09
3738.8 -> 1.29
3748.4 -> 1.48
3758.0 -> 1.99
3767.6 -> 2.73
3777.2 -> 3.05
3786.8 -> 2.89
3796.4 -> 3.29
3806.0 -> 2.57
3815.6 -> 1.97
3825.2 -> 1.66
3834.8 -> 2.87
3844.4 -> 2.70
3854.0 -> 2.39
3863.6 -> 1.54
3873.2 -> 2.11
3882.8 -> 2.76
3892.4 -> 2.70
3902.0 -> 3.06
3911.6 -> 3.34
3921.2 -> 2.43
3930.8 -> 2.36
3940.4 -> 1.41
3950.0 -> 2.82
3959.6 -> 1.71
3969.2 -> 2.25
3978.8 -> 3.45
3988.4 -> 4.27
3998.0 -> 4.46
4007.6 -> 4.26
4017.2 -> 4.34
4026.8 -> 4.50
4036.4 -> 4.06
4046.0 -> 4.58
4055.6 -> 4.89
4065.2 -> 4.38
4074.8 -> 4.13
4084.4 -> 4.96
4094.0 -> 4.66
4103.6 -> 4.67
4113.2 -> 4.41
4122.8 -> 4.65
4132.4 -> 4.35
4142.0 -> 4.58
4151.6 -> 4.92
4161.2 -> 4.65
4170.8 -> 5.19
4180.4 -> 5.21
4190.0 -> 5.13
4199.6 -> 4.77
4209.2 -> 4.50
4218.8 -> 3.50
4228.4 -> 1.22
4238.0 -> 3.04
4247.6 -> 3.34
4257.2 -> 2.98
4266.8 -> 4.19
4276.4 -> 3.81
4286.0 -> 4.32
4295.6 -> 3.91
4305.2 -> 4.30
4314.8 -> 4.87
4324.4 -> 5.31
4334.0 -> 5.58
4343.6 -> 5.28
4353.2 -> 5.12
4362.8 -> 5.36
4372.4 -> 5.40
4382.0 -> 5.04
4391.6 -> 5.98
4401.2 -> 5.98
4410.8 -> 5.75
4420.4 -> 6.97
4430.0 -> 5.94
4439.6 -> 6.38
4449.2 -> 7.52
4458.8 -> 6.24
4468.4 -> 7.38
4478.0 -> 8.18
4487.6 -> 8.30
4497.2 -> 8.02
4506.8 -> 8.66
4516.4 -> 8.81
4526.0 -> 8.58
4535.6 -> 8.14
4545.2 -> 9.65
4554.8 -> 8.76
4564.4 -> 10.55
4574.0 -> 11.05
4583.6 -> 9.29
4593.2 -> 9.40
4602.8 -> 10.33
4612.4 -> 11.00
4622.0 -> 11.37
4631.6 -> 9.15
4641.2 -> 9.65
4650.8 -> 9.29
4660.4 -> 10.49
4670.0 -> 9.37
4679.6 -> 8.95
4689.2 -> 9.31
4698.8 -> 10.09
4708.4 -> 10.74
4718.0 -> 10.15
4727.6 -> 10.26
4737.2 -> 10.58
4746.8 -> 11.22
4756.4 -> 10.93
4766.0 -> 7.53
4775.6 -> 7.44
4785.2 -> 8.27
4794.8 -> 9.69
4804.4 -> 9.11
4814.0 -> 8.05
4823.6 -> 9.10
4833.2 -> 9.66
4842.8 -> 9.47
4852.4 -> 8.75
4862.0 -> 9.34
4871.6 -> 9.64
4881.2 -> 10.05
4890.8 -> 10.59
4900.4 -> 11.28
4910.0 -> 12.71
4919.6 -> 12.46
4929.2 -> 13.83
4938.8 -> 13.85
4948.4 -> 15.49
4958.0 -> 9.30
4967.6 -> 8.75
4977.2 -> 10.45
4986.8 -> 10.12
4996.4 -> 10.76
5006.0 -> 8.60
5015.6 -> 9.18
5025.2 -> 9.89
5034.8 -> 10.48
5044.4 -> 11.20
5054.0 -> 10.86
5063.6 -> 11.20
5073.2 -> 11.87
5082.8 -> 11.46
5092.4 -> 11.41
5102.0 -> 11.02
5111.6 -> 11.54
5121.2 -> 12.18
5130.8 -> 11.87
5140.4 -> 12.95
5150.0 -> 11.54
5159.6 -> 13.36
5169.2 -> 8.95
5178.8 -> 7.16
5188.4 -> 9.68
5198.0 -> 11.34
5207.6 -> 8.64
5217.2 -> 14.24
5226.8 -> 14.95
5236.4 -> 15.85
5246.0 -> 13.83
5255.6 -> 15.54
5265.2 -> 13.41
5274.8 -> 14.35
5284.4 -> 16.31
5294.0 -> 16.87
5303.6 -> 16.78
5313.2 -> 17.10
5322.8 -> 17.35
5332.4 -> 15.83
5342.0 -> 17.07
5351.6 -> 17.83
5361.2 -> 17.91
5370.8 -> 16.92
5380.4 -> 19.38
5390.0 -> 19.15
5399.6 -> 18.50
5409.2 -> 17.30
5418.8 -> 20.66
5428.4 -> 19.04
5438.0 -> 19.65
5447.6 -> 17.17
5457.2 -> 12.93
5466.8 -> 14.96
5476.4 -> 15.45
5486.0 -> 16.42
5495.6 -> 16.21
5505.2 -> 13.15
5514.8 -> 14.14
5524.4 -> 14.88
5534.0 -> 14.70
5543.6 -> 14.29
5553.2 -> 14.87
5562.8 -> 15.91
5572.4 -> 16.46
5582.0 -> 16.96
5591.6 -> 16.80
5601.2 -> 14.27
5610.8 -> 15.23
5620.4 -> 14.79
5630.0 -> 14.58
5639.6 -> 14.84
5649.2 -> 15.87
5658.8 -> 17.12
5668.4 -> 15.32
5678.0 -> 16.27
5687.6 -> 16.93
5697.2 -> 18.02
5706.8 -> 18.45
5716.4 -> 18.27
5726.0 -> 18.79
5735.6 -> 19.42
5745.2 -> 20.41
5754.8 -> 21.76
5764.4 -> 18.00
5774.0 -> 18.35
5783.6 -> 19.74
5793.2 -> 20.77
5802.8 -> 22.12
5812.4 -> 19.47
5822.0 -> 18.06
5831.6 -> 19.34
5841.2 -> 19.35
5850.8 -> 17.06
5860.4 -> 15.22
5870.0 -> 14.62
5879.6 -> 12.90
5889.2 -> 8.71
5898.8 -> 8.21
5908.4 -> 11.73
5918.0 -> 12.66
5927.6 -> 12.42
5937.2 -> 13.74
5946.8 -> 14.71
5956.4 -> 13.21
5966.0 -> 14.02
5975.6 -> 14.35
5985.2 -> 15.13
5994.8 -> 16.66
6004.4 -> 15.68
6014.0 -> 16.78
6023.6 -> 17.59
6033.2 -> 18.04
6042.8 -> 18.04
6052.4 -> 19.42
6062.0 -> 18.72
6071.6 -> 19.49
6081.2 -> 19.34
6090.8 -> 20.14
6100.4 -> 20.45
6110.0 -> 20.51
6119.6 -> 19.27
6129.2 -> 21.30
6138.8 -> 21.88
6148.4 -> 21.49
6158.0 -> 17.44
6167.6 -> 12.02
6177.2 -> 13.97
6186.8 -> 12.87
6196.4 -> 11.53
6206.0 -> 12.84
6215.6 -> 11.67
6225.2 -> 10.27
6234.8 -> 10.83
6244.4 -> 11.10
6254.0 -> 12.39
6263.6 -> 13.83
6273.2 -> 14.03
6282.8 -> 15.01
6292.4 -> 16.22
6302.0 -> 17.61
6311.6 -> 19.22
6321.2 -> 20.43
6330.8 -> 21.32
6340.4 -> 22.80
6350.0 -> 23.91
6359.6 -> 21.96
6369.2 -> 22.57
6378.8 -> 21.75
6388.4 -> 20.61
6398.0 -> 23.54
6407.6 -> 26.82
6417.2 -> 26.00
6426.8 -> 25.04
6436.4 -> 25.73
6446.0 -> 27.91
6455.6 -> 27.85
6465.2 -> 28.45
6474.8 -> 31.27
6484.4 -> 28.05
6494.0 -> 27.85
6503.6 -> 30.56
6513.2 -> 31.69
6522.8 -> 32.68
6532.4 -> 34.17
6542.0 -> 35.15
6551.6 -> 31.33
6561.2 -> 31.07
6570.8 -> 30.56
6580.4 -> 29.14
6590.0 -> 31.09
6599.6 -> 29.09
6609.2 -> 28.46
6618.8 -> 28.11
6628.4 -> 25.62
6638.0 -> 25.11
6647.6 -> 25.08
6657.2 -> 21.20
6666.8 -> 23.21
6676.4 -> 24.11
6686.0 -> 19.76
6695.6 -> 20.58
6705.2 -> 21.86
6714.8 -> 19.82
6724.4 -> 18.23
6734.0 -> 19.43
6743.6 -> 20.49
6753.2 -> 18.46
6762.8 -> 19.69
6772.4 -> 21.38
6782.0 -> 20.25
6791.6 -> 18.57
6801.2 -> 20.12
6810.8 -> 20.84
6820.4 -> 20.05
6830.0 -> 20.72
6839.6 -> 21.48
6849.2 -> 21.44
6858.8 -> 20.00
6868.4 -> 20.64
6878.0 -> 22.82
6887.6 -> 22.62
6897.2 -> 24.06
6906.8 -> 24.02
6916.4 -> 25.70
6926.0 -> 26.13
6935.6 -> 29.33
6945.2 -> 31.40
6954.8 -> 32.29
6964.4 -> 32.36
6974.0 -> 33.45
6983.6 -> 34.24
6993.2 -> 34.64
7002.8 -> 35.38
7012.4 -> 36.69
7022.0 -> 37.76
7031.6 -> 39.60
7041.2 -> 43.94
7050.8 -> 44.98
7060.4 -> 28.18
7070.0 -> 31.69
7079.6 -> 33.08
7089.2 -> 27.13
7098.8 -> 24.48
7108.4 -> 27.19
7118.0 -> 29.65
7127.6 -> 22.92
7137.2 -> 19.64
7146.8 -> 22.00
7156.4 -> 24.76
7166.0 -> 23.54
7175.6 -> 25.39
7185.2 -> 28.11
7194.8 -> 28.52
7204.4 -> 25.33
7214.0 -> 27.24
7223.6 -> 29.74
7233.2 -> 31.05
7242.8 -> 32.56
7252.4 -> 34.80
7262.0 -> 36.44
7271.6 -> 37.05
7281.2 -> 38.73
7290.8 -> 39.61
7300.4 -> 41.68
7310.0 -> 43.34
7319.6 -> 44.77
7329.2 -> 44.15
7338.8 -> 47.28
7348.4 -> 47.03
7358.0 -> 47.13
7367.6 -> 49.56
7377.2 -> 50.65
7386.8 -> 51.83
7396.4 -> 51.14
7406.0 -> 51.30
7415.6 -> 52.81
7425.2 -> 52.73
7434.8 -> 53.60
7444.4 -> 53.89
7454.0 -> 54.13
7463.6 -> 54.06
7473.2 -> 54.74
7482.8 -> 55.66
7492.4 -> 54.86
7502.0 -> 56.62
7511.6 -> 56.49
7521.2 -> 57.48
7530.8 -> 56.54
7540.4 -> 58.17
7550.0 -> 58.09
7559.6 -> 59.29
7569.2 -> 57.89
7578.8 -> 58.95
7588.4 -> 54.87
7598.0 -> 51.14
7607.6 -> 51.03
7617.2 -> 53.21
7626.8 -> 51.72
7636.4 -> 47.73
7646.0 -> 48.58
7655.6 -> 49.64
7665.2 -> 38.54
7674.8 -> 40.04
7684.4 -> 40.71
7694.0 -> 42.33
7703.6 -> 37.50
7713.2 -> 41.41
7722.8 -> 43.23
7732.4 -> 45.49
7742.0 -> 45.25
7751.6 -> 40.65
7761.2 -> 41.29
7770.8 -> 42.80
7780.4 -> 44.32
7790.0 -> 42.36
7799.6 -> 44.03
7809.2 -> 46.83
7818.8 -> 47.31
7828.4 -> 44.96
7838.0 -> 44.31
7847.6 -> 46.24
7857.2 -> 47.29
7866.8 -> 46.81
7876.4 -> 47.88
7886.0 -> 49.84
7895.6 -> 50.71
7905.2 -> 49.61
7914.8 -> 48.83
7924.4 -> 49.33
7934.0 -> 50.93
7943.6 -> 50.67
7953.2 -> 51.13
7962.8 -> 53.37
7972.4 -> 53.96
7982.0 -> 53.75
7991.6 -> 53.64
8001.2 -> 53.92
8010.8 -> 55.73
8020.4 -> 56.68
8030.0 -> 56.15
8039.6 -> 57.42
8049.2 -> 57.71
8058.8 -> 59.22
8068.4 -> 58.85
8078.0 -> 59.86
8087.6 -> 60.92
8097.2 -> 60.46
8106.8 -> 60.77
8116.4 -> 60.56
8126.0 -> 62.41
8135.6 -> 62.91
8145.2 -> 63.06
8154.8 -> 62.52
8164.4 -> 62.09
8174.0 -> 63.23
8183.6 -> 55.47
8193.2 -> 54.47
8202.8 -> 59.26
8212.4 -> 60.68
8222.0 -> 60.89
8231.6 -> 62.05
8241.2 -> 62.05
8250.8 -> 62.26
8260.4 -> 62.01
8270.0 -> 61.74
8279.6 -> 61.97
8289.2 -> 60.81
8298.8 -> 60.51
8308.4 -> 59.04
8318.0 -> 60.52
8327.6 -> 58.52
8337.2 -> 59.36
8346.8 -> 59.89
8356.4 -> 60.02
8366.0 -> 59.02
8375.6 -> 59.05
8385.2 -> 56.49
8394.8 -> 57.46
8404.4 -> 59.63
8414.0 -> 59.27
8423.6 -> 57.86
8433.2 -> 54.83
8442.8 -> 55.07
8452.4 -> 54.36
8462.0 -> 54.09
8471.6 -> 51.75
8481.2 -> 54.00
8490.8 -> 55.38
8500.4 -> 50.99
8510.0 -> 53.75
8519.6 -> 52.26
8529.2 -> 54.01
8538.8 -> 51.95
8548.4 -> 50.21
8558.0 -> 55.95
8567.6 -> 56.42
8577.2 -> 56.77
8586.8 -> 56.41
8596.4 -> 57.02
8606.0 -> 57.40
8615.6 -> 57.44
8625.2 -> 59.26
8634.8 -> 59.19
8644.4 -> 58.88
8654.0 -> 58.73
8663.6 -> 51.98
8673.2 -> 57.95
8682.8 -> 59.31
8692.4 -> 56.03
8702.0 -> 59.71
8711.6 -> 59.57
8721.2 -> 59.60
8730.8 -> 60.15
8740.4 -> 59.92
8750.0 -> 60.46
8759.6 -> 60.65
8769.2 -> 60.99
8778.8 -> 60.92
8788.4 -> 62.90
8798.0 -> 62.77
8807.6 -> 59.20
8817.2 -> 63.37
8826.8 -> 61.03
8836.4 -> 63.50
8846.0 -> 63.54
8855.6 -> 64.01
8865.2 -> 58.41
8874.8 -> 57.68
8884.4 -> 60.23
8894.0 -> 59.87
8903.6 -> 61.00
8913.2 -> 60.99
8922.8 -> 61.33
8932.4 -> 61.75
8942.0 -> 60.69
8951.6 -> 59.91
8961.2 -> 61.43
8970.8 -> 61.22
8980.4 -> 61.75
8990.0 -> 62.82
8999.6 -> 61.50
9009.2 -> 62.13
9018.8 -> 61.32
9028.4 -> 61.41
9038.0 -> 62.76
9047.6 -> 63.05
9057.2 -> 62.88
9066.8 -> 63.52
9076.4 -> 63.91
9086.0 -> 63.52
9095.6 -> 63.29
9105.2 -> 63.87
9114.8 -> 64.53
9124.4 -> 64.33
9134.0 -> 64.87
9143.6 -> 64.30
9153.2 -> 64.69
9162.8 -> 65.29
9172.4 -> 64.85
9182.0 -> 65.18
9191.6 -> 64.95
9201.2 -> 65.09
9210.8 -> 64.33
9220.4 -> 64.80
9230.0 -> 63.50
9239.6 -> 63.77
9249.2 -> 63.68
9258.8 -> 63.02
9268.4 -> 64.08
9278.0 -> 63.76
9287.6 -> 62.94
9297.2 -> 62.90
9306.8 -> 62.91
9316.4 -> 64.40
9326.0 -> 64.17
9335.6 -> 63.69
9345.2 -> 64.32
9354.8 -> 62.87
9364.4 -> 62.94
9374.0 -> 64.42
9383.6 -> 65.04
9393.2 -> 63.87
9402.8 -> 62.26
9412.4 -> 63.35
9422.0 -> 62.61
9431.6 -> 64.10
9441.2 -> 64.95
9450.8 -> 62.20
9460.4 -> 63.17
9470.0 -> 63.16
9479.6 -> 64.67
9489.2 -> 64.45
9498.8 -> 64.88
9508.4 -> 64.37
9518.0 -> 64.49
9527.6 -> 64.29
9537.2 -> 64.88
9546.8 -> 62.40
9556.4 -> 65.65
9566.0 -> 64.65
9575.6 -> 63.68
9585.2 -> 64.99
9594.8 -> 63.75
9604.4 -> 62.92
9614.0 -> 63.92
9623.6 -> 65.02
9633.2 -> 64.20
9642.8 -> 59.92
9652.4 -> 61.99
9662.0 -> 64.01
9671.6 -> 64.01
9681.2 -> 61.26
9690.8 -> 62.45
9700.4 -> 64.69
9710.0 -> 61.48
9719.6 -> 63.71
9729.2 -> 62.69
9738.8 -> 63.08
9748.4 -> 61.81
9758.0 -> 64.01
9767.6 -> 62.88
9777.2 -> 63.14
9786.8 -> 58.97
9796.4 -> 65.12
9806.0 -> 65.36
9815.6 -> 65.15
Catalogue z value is 0.000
